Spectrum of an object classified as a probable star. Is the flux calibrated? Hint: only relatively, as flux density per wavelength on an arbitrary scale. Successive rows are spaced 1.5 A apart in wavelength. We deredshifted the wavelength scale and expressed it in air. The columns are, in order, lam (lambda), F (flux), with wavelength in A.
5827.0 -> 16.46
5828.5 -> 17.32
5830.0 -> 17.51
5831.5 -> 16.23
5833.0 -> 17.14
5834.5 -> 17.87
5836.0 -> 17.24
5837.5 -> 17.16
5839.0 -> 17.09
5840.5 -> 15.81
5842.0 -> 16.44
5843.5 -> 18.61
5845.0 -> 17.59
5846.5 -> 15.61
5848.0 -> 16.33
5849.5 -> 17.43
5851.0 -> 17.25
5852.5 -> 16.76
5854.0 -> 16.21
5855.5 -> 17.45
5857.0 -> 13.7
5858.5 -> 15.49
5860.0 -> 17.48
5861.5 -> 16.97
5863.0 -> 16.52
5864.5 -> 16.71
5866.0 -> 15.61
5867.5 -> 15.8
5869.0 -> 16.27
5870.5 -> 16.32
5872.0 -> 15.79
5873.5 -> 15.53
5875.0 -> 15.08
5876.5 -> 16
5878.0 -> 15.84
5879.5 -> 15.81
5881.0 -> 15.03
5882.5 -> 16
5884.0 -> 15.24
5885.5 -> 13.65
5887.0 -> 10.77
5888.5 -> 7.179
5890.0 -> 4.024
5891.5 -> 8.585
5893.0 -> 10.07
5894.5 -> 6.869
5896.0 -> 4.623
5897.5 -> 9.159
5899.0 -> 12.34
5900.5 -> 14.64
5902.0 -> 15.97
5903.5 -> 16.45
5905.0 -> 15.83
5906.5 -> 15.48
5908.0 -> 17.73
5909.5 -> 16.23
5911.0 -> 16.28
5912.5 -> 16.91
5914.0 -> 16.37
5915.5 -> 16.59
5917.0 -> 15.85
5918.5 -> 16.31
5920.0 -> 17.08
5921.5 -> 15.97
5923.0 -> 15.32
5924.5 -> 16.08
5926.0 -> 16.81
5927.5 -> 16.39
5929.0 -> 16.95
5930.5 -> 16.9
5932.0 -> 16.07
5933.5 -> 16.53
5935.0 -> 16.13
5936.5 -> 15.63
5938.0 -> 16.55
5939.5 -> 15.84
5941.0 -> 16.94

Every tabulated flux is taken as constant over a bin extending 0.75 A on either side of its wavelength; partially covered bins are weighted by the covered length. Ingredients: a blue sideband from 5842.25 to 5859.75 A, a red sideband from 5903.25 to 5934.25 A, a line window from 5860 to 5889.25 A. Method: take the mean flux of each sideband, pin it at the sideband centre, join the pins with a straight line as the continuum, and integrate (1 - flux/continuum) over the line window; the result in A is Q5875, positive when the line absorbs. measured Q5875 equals 2.50 A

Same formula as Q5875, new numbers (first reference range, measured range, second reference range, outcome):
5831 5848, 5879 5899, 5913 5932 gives 7.32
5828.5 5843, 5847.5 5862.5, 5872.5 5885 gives -0.16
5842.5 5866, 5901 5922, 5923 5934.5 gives 0.18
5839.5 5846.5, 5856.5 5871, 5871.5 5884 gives 0.02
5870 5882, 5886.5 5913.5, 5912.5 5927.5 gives 6.43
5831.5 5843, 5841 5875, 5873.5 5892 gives -2.98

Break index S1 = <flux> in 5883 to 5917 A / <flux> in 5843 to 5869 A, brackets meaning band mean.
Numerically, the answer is 0.78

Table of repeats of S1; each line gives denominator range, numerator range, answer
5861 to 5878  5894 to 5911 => 0.84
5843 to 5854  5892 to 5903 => 0.62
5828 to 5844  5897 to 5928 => 0.92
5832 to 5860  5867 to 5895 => 0.79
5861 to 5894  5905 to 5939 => 1.17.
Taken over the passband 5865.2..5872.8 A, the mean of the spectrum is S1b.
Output 16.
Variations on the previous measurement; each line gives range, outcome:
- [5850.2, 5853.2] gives 17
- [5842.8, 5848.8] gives 17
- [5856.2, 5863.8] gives 16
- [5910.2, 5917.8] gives 16.4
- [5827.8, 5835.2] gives 17.2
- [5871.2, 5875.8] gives 15.5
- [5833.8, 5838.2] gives 17.4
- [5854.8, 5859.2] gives 15.5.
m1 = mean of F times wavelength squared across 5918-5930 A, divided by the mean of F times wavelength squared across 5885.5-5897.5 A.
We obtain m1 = 2.09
